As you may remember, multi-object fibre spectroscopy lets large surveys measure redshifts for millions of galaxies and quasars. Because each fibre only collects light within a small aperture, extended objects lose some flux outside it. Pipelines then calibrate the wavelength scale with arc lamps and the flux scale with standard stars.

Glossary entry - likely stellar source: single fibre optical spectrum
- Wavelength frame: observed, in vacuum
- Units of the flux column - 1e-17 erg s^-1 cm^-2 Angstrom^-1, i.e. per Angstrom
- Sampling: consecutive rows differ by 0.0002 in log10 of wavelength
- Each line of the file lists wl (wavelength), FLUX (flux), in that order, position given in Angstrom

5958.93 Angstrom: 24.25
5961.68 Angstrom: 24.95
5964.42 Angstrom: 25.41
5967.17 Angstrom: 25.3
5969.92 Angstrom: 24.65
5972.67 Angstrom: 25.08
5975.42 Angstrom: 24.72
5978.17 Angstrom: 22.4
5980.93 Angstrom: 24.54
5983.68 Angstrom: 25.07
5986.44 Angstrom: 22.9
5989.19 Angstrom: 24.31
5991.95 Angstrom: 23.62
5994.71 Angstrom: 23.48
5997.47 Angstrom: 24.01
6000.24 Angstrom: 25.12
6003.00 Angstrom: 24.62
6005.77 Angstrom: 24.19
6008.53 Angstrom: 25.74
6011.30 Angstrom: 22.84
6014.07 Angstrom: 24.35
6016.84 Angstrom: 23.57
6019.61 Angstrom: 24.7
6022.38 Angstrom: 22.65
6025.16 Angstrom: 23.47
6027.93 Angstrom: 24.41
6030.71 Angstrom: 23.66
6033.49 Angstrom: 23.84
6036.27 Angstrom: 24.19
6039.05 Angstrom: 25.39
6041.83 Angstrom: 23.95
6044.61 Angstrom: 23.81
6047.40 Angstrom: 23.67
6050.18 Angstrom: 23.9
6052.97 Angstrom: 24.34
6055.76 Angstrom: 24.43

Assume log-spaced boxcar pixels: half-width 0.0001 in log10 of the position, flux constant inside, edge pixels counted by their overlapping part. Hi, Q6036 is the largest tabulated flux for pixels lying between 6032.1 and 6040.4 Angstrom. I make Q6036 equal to 25.39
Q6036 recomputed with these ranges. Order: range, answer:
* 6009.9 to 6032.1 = 24.7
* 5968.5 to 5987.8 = 25.08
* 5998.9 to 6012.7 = 25.74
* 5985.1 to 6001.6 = 25.12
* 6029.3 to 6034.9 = 23.84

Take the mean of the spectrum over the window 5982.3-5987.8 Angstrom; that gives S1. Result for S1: 24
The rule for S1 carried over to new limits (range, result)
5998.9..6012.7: 24.5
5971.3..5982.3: 24.2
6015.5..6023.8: 23.6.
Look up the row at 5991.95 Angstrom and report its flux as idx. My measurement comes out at 23.62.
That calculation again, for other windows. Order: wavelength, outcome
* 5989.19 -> 24.31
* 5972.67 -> 25.08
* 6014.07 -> 24.35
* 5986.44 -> 22.9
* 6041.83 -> 23.95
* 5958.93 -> 24.25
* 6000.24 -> 25.12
